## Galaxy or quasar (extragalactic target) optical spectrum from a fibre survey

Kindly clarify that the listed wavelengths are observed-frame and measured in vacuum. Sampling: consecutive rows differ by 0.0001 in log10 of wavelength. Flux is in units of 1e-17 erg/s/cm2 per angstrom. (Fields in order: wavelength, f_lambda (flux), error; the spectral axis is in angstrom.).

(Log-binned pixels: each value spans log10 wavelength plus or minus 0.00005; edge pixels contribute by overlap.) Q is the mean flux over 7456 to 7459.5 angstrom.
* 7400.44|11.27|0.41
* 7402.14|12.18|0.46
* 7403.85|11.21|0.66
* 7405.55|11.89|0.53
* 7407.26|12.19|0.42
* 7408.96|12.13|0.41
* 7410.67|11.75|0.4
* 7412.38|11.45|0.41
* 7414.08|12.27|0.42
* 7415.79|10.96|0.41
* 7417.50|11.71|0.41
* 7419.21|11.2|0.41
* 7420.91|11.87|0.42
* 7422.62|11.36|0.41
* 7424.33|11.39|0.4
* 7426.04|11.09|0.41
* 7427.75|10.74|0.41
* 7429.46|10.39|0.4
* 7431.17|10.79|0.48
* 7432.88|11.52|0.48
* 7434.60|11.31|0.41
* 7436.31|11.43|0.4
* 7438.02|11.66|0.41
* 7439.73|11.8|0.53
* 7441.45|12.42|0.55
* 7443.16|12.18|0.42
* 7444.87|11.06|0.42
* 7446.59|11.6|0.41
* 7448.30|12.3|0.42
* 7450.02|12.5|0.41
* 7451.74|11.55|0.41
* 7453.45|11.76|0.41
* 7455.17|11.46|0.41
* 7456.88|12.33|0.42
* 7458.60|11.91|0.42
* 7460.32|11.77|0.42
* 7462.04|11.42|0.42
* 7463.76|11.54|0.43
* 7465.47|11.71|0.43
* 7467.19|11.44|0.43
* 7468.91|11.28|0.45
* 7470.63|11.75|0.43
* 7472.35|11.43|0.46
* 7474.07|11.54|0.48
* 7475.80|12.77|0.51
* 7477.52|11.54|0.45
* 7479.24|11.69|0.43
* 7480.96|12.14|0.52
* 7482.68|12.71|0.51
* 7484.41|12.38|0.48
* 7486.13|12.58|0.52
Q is 12.1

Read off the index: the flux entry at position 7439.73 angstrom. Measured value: 11.8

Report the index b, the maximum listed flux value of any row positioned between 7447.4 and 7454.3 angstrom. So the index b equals 12.5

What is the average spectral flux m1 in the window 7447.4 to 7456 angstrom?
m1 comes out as 11.9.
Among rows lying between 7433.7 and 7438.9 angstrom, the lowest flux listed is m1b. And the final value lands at 11.31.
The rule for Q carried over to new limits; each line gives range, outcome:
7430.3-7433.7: 11.2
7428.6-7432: 10.6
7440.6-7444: 12.3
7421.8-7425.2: 11.4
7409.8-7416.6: 11.6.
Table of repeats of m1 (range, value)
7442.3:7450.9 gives 11.9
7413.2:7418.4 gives 11.6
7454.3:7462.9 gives 11.8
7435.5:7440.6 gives 11.6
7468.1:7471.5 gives 11.5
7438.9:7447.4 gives 11.8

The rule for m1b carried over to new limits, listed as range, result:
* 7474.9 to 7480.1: 11.54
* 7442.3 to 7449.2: 11.06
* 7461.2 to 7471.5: 11.28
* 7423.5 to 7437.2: 10.39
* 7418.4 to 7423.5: 11.2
